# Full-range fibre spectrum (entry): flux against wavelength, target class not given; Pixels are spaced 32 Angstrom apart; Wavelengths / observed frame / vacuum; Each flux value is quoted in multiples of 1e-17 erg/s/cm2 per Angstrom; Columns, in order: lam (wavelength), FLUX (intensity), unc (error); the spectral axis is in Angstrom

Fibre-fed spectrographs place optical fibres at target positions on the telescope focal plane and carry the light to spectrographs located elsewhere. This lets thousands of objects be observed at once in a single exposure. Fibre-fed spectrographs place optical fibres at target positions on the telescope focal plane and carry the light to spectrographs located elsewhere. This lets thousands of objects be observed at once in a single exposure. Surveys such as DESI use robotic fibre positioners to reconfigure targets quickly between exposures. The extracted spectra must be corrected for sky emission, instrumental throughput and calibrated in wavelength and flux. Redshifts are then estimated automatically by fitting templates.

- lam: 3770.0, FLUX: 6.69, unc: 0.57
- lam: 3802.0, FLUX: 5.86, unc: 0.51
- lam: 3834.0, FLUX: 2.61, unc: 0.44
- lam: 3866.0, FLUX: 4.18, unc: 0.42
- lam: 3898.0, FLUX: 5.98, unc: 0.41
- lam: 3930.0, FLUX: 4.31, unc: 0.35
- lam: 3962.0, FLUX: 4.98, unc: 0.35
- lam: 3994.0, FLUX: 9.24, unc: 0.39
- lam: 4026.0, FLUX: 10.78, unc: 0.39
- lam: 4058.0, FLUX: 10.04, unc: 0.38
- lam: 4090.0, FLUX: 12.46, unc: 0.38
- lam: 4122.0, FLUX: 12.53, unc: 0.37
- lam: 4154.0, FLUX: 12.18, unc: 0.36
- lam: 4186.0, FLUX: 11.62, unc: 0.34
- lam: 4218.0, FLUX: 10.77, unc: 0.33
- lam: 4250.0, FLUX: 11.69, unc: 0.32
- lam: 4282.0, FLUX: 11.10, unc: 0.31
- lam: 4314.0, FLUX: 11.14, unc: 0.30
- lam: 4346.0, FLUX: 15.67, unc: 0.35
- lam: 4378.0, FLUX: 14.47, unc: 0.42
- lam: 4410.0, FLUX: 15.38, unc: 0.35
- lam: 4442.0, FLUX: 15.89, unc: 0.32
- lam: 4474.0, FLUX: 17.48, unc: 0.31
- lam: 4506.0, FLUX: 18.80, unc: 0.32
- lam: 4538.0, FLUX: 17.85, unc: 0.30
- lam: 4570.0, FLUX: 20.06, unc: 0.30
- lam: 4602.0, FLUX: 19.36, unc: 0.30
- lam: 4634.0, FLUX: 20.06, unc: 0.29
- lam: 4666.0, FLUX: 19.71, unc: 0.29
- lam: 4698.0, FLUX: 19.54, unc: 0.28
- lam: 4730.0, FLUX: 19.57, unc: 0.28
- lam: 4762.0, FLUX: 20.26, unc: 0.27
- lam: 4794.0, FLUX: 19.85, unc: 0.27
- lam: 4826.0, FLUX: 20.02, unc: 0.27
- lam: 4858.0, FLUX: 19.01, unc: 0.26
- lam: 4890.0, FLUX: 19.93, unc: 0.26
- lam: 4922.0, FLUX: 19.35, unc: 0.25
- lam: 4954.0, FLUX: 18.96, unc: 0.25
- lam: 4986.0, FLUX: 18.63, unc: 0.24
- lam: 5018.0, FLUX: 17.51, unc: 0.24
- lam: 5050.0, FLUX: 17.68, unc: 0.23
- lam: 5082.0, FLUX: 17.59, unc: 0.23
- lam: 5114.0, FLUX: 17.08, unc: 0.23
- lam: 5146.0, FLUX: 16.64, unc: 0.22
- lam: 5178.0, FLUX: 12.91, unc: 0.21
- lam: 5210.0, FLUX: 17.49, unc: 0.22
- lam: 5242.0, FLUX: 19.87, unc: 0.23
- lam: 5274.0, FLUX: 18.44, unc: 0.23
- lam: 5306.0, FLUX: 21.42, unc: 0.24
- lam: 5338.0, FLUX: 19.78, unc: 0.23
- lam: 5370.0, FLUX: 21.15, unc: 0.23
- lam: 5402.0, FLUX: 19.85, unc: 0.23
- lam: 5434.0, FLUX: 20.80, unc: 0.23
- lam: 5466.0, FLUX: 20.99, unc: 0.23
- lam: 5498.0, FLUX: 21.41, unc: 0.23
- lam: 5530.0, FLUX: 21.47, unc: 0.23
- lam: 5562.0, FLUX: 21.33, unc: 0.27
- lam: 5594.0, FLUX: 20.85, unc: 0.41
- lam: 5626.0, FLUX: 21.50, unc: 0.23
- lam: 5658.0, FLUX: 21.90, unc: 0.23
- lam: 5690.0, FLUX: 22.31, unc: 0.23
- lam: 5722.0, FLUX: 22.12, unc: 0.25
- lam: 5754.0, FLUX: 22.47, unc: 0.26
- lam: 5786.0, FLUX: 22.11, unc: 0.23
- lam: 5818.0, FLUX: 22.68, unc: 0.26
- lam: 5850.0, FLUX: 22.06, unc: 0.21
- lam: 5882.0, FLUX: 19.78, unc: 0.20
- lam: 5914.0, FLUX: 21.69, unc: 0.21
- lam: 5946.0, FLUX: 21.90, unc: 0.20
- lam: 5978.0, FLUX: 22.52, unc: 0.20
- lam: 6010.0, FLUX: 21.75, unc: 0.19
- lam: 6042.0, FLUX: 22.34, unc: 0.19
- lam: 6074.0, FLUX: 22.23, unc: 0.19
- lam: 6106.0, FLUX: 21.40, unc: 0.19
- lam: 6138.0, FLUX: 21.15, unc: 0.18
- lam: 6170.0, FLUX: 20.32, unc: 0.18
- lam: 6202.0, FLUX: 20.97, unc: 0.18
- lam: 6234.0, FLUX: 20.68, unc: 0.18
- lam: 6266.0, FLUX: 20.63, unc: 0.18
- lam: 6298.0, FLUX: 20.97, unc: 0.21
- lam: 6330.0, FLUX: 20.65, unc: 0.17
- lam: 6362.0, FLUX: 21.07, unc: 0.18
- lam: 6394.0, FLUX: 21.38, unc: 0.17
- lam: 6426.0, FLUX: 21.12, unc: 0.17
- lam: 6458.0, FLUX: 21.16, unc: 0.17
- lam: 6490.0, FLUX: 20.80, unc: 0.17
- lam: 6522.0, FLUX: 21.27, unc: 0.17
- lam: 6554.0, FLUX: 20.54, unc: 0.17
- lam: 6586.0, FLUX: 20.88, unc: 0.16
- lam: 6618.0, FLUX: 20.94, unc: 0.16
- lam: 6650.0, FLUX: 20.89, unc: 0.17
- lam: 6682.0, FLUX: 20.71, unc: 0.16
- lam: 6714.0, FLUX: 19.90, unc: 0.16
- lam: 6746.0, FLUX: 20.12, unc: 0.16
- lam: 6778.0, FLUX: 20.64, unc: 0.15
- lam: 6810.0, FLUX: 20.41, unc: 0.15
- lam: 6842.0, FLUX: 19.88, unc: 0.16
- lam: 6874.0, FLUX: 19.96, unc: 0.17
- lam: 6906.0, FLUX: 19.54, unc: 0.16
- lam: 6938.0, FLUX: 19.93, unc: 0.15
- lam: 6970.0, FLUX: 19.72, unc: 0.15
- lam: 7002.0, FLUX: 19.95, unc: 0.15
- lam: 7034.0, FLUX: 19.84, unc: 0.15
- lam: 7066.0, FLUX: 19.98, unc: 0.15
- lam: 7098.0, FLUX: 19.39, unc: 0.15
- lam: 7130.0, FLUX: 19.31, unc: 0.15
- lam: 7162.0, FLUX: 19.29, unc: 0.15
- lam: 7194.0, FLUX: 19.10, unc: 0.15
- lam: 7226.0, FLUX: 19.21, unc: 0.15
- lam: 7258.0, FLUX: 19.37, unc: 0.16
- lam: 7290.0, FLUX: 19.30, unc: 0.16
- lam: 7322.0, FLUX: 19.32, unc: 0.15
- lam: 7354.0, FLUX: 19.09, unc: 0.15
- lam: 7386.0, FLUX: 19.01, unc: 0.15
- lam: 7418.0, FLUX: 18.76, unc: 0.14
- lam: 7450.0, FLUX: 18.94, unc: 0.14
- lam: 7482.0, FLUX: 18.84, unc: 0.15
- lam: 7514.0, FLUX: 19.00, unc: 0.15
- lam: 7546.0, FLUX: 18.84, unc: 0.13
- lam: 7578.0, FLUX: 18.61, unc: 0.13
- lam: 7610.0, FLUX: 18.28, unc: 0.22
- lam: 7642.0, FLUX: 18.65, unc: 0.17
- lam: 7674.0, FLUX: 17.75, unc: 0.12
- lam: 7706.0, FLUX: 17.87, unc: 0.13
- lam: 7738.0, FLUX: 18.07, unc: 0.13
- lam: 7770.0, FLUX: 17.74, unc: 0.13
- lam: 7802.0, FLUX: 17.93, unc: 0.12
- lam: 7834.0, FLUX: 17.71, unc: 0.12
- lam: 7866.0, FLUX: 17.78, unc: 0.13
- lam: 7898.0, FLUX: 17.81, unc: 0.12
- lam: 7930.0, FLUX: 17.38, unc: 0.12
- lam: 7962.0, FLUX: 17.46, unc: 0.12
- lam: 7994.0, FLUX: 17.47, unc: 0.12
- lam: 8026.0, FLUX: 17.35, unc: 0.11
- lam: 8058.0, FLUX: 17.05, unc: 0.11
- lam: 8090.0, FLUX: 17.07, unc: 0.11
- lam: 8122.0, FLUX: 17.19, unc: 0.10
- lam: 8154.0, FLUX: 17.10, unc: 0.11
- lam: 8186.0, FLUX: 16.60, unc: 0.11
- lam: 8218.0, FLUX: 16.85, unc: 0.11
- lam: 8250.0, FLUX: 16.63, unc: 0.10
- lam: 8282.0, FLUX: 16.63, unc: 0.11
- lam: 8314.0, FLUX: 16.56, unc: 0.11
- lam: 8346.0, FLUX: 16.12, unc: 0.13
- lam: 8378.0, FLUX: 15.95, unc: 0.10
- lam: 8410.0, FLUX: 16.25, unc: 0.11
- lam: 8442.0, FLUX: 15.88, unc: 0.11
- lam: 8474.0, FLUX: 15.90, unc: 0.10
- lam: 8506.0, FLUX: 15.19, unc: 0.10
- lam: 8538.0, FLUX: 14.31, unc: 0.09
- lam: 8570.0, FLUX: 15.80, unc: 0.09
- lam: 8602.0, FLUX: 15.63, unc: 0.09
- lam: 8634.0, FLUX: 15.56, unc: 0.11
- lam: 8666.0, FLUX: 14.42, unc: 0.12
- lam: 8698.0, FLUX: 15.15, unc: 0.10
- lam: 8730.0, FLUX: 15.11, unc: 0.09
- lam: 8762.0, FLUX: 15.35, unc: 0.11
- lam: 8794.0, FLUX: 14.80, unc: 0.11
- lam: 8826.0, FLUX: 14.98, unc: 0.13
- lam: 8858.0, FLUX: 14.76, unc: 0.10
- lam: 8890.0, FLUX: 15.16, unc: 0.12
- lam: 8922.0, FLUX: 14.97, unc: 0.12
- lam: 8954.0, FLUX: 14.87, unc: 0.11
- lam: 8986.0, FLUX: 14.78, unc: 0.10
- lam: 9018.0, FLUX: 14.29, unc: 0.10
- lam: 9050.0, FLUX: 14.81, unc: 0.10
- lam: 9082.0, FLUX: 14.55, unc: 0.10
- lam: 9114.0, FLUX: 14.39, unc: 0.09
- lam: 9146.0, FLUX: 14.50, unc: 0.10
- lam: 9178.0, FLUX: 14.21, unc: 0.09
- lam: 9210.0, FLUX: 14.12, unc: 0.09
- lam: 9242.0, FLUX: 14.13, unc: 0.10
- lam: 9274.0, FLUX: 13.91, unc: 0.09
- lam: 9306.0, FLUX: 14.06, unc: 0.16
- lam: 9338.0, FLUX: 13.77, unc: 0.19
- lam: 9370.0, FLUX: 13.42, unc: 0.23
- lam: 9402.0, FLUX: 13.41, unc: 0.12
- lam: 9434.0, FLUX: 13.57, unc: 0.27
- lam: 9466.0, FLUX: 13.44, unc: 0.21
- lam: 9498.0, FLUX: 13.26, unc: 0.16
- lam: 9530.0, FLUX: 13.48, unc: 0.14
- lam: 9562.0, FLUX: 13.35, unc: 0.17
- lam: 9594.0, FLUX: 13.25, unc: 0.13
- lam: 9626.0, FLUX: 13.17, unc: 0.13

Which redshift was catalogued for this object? 0.000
